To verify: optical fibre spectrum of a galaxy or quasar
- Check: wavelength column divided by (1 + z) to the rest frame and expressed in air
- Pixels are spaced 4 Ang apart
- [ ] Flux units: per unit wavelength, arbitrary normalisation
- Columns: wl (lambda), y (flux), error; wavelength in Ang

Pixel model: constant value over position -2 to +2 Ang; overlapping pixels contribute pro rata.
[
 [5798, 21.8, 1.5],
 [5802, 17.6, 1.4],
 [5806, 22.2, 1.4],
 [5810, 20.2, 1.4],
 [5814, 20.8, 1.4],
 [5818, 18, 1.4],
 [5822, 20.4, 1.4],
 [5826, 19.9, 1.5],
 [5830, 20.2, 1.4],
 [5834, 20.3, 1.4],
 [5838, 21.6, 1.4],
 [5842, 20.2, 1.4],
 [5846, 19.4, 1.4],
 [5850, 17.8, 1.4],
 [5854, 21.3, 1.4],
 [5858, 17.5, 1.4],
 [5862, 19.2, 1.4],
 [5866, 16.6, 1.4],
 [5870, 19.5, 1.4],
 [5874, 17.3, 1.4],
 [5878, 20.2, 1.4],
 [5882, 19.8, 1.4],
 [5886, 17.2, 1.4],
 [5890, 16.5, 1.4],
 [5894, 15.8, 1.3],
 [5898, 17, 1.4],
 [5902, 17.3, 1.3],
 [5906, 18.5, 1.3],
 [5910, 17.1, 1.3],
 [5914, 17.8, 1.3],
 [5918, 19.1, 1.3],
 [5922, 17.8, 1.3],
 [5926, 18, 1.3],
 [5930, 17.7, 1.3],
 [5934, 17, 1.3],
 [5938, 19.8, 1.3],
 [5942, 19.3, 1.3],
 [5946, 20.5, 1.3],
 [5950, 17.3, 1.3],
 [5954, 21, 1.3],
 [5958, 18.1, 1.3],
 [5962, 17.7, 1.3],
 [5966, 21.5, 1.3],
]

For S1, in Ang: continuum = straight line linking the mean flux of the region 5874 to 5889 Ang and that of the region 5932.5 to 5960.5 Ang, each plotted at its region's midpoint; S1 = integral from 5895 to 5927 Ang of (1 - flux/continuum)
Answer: 1.8 Ang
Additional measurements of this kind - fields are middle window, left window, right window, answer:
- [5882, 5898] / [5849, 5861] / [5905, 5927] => 1.27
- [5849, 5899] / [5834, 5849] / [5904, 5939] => 3.05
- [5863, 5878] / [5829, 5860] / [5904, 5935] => 0.71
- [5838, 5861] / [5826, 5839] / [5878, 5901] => 0.21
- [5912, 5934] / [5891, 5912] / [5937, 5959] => 0.20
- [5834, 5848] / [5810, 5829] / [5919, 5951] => -0.57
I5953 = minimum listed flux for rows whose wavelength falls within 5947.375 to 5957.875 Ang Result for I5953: 17.3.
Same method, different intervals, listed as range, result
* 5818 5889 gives 16.6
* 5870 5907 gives 15.8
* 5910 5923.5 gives 17.1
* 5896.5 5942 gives 17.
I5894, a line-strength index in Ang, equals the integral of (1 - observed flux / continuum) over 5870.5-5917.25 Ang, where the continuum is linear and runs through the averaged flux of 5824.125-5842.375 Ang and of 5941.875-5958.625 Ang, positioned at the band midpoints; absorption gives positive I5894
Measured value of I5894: 4.9 Ang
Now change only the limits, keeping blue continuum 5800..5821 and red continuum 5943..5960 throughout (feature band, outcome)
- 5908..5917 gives 0.8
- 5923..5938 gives 1.1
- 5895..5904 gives 1.1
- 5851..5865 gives 0.4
